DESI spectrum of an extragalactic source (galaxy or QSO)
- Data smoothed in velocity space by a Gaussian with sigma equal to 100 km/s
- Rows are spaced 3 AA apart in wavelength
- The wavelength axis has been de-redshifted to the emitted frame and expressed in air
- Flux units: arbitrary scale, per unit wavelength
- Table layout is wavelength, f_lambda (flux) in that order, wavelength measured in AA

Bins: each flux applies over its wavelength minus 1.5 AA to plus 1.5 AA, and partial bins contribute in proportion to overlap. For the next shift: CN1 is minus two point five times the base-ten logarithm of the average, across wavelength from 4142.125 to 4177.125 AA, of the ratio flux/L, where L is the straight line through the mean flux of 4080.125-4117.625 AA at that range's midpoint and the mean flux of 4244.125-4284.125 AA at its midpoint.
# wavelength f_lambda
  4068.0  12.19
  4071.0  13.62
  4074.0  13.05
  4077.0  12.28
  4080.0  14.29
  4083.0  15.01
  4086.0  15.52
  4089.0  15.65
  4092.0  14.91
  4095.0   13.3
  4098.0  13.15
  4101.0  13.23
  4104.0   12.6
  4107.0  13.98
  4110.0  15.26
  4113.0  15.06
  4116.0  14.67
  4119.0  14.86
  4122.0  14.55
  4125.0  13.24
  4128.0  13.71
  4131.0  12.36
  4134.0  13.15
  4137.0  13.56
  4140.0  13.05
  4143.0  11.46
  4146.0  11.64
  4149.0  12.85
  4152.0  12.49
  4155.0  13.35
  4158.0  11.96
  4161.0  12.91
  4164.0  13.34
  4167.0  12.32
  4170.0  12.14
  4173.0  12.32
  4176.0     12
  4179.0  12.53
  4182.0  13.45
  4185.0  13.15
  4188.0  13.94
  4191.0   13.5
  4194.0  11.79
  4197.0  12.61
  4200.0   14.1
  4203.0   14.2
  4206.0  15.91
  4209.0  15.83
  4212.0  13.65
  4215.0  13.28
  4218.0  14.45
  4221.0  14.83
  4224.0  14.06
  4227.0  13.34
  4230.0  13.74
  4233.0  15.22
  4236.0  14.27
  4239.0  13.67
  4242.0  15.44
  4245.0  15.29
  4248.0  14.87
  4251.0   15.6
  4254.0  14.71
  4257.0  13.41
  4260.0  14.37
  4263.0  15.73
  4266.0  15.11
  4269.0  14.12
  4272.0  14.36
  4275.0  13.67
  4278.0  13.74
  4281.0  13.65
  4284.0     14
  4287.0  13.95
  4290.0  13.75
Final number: 0.16 mag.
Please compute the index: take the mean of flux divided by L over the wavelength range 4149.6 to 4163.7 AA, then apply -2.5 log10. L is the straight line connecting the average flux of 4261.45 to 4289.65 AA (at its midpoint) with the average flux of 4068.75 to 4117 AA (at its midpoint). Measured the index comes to 0.11 mag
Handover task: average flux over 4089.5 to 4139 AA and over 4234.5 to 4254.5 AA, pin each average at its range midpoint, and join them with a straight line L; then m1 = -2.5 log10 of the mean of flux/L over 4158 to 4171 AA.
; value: 0.132 mag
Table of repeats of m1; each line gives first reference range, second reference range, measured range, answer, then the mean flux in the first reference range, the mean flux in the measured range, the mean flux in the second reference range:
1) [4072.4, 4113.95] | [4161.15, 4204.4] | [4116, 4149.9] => 0.031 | 14.1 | 13.2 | 13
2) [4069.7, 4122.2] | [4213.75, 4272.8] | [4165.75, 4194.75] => 0.129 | 14.2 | 12.7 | 14.5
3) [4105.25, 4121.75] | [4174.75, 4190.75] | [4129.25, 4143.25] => 0.107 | 14.7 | 12.8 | 13.1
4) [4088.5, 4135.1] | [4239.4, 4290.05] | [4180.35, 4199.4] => 0.087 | 14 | 13.1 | 14.5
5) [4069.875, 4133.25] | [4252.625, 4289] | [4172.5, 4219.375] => 0.044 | 14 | 13.6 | 14.2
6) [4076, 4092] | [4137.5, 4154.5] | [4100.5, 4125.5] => -0.049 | 14.7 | 14.2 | 12.4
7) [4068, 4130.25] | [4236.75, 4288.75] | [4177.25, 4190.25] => 0.078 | 14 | 13.3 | 14.4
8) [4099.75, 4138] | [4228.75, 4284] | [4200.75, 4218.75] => -0.020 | 13.9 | 14.5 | 14.5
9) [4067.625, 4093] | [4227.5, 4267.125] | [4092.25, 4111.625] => 0.040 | 14.1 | 13.7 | 14.7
